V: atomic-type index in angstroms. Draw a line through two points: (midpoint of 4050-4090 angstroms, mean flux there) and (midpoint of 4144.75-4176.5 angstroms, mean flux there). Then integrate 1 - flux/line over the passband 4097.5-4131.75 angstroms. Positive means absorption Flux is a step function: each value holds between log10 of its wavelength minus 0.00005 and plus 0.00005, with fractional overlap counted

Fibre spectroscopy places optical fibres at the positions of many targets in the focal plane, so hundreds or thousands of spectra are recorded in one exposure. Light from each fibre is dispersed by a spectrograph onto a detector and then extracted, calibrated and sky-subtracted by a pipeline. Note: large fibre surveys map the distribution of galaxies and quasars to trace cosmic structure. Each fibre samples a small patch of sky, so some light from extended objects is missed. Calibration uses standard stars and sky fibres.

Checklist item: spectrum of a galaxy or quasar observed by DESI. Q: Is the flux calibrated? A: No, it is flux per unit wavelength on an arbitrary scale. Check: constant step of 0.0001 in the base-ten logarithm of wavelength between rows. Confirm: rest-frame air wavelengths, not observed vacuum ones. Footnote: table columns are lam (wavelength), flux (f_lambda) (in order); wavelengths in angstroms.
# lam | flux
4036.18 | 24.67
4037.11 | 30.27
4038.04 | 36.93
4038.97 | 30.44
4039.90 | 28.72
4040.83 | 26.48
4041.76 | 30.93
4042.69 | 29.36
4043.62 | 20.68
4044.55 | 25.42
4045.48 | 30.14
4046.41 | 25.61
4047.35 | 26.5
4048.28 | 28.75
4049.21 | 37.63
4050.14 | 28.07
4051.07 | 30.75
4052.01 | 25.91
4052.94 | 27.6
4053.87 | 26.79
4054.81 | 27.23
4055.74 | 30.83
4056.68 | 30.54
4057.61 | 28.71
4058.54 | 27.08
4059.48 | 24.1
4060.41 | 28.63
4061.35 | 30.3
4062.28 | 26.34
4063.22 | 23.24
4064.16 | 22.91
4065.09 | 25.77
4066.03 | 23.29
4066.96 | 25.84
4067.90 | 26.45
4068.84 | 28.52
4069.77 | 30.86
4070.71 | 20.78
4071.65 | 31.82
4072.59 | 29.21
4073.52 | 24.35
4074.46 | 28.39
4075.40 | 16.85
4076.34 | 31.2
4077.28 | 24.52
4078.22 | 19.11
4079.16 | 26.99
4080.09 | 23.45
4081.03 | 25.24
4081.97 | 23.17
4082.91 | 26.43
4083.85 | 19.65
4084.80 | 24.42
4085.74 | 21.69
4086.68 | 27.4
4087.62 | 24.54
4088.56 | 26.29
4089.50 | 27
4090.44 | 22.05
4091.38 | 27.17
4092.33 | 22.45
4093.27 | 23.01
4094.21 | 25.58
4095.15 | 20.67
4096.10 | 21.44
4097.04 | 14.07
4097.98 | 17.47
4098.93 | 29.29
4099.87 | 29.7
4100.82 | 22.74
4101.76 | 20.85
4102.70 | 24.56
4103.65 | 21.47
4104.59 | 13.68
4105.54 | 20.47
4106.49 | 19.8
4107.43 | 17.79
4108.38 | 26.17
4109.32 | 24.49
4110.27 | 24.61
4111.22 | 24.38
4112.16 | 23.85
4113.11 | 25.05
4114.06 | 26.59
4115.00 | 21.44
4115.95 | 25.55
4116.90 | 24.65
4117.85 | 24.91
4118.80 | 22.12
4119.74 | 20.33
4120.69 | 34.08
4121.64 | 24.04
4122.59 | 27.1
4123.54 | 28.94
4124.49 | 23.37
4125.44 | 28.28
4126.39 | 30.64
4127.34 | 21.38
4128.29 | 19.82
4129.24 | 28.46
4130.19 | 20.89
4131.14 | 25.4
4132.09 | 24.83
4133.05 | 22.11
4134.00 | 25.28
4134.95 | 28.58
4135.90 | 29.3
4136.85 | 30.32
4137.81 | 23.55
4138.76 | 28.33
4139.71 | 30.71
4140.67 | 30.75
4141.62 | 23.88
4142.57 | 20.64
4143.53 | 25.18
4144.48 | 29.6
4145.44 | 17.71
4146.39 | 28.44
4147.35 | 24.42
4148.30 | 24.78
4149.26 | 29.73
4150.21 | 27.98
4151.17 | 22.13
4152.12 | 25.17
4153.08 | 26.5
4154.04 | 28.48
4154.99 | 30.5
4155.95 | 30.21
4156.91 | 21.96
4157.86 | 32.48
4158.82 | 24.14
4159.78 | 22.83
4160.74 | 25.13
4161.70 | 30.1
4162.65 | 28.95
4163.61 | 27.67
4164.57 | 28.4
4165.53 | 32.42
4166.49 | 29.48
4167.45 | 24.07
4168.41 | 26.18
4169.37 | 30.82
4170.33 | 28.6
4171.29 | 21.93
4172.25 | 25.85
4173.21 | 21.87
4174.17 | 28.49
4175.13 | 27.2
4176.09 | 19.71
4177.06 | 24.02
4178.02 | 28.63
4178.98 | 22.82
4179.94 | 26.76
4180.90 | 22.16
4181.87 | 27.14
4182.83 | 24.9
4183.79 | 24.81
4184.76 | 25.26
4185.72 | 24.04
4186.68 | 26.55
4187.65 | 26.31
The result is 3.0 angstroms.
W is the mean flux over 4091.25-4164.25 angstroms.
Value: 25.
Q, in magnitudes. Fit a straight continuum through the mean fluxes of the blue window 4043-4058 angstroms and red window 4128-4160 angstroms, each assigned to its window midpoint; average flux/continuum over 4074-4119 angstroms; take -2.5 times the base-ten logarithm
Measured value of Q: 0.161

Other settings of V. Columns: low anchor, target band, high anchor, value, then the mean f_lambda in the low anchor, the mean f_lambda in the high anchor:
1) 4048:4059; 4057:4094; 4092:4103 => 0.70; 29.2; 22.6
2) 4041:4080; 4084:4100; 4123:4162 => 1.86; 27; 26.1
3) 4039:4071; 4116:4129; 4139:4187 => 0.62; 27.5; 26.3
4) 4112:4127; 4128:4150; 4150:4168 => 0.52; 25.7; 27.3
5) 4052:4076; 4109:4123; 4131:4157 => 0.85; 26.7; 26.4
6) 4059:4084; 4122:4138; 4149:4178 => 0.31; 25.5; 26.8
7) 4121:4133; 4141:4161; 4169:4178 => -0.37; 25.3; 25.5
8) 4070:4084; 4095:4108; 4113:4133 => 2.06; 25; 25.1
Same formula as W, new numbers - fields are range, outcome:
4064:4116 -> 24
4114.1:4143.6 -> 25.7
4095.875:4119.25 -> 22.7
